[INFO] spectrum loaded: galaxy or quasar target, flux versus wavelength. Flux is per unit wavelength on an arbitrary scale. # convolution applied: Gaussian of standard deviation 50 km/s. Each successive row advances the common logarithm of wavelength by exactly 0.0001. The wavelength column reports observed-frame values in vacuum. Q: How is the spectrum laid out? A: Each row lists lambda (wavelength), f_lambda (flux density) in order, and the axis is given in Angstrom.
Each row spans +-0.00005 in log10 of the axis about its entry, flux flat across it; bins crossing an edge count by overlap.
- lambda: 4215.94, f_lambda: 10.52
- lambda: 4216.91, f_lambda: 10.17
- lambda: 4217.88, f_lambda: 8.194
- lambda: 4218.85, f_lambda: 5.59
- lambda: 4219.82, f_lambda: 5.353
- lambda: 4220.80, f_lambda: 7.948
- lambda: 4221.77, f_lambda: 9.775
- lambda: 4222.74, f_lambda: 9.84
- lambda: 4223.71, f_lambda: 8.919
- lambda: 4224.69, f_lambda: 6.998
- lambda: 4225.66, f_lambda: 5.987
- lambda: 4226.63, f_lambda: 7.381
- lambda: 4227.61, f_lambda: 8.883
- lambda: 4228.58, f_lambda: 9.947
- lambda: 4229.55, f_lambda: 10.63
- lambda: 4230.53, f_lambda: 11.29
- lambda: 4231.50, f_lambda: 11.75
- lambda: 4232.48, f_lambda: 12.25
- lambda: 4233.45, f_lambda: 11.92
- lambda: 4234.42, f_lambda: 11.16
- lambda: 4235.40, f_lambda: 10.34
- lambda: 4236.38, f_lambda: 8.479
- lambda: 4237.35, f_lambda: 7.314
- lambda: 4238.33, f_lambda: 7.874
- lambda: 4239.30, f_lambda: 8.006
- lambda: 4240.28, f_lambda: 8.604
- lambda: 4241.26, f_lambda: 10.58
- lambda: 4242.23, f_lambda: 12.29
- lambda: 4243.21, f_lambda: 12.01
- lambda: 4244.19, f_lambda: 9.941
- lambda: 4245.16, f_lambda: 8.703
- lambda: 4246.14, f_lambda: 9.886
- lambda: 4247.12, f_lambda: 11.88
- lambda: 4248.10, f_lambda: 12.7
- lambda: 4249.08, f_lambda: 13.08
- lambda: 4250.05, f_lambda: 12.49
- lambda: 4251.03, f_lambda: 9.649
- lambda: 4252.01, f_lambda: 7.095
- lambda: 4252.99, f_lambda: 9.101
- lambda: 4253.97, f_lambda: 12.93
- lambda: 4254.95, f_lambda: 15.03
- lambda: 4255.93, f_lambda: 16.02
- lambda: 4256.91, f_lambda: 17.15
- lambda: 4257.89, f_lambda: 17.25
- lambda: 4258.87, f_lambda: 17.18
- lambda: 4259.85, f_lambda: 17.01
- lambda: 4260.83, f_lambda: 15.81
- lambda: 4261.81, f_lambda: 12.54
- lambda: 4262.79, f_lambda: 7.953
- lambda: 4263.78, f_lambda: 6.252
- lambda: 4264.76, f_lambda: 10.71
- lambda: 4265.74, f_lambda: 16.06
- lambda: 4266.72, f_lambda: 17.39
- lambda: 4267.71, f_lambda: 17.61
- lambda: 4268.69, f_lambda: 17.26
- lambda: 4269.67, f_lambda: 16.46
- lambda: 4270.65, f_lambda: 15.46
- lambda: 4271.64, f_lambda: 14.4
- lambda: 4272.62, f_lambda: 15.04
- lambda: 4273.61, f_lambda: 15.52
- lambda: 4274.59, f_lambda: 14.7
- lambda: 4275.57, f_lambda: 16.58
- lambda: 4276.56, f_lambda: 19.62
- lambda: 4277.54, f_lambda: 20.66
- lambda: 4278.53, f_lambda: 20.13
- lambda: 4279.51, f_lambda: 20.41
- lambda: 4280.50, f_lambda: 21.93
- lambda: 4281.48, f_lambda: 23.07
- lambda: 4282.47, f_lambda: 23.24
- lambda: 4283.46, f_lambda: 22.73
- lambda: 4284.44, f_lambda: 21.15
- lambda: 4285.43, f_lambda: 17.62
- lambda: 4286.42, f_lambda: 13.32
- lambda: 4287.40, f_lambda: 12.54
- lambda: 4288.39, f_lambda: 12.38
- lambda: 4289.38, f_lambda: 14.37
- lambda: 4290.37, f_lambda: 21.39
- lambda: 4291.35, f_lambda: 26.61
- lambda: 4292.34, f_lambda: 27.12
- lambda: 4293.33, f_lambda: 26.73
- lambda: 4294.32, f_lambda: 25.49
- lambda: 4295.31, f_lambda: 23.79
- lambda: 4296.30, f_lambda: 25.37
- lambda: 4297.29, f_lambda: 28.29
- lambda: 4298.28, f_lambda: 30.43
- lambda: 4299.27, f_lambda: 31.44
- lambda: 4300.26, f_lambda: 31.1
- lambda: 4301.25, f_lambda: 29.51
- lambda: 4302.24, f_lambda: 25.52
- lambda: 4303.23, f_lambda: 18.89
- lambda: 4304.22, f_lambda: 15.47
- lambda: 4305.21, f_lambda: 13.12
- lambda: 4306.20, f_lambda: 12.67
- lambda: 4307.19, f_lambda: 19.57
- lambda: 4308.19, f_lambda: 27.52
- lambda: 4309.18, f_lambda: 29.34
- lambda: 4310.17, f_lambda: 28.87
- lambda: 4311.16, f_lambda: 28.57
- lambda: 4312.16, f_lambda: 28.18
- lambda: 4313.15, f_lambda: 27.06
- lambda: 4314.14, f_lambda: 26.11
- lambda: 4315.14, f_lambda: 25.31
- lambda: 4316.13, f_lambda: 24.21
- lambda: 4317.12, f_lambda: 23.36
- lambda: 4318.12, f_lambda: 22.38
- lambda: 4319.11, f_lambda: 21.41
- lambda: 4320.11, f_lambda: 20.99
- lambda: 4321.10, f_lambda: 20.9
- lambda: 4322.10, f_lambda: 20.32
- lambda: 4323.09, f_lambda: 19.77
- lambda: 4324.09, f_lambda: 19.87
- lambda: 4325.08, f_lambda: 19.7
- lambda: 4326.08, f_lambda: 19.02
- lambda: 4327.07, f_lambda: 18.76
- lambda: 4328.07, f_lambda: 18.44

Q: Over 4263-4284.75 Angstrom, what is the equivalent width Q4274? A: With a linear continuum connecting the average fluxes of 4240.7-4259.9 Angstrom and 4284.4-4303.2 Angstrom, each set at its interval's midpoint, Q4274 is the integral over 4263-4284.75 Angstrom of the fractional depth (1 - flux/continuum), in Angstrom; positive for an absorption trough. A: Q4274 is 1.3 Angstrom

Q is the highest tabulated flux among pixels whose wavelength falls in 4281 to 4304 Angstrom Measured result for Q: 31.44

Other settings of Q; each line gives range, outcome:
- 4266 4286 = 23.24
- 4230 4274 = 17.61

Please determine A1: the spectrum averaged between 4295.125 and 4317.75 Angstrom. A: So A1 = 24.9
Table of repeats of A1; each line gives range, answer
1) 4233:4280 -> 13.3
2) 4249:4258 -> 12.8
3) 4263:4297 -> 18.6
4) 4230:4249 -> 10.4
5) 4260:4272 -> 14.1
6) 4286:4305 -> 23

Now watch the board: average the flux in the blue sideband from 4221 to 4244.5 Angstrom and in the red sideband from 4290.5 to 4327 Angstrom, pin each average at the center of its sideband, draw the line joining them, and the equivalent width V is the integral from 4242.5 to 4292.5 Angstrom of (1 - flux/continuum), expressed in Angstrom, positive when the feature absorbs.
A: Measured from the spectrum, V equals 2.2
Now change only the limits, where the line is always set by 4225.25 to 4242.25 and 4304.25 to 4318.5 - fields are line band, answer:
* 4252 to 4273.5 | 0.8 Angstrom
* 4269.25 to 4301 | -3.0 Angstrom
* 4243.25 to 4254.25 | 1.5 Angstrom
